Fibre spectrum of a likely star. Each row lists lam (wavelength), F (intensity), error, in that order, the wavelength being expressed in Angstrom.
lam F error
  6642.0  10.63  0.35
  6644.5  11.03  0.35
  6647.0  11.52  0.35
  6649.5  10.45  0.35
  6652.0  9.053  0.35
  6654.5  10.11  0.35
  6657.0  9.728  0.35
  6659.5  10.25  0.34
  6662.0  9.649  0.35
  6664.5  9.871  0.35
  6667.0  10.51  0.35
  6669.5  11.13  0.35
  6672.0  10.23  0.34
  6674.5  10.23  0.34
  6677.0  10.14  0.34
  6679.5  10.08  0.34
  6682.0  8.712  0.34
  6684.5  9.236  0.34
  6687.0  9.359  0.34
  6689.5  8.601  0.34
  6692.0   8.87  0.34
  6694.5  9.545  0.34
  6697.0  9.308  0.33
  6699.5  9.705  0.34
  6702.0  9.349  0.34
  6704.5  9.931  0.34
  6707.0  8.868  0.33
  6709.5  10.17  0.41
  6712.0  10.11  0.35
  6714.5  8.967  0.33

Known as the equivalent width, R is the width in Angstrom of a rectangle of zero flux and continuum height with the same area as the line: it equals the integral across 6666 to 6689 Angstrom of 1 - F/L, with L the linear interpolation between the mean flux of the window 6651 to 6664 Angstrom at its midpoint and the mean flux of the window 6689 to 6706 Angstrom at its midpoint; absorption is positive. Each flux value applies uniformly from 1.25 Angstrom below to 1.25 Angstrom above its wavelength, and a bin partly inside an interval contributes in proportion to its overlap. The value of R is -0.8 Angstrom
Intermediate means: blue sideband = 9.78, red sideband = 9.36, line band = 9.91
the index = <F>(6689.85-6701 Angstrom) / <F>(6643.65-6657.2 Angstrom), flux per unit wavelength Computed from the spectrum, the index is 0.90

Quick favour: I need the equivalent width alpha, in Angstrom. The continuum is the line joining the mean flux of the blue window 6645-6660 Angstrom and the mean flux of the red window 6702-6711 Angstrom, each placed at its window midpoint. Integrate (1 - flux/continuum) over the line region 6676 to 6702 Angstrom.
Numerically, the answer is 1.3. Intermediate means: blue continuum 10.2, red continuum 9.63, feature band 9.35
